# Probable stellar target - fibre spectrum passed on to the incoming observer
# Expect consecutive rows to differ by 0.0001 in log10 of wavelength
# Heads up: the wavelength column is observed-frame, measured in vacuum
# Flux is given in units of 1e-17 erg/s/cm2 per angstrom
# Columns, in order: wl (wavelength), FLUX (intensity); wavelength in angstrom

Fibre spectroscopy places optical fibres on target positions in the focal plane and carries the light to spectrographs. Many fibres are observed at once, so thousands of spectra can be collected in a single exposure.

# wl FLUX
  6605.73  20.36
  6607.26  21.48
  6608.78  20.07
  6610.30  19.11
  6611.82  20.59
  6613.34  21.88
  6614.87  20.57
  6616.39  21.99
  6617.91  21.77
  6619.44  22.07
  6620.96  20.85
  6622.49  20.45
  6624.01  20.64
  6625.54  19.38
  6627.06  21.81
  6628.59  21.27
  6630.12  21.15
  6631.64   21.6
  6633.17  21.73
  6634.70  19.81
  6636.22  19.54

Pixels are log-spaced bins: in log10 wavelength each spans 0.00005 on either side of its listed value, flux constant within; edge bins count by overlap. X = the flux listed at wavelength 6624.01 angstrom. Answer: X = 20.64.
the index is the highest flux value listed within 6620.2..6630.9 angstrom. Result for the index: 21.81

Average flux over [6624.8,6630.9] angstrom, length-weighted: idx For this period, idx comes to 20.9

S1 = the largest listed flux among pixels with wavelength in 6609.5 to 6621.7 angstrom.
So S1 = 22.07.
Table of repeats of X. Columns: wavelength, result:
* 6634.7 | 19.81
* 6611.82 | 20.59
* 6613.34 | 21.88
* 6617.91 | 21.77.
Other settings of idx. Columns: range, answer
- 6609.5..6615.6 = 20.5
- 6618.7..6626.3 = 20.7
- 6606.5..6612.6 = 20.3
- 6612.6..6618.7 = 21.5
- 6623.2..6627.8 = 20.6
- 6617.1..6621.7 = 21.6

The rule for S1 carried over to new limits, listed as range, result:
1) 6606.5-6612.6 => 21.48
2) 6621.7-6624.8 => 20.64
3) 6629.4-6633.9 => 21.73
